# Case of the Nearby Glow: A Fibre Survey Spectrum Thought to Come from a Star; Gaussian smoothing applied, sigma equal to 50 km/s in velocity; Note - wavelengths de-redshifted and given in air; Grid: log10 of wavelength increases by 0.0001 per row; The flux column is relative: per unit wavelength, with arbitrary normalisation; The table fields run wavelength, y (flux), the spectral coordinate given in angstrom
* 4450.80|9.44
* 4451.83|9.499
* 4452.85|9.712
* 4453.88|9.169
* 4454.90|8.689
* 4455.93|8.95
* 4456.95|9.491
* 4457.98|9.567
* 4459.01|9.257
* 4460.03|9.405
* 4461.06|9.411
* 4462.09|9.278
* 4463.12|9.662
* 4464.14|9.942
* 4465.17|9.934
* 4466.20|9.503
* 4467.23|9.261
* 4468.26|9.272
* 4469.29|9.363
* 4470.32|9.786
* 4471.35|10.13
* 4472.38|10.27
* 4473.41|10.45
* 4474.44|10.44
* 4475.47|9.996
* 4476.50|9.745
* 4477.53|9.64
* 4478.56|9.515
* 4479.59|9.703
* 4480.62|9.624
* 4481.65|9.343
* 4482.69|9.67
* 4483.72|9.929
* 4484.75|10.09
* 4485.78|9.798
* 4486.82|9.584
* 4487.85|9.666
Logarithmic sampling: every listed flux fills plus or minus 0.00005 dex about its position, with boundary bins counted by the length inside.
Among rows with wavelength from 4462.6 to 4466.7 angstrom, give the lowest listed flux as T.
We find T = 9.503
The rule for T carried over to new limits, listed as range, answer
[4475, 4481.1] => 9.515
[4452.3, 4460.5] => 8.689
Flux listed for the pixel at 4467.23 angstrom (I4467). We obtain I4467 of 9.261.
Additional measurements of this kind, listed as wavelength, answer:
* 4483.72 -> 9.929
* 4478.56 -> 9.515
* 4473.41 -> 10.45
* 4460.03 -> 9.405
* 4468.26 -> 9.272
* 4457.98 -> 9.567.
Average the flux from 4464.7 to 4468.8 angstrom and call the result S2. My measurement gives 9.47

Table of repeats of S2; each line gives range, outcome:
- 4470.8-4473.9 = 10.3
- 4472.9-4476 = 10.3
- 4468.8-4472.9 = 9.89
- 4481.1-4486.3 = 9.76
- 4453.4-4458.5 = 9.17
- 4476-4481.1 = 9.65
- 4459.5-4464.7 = 9.55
